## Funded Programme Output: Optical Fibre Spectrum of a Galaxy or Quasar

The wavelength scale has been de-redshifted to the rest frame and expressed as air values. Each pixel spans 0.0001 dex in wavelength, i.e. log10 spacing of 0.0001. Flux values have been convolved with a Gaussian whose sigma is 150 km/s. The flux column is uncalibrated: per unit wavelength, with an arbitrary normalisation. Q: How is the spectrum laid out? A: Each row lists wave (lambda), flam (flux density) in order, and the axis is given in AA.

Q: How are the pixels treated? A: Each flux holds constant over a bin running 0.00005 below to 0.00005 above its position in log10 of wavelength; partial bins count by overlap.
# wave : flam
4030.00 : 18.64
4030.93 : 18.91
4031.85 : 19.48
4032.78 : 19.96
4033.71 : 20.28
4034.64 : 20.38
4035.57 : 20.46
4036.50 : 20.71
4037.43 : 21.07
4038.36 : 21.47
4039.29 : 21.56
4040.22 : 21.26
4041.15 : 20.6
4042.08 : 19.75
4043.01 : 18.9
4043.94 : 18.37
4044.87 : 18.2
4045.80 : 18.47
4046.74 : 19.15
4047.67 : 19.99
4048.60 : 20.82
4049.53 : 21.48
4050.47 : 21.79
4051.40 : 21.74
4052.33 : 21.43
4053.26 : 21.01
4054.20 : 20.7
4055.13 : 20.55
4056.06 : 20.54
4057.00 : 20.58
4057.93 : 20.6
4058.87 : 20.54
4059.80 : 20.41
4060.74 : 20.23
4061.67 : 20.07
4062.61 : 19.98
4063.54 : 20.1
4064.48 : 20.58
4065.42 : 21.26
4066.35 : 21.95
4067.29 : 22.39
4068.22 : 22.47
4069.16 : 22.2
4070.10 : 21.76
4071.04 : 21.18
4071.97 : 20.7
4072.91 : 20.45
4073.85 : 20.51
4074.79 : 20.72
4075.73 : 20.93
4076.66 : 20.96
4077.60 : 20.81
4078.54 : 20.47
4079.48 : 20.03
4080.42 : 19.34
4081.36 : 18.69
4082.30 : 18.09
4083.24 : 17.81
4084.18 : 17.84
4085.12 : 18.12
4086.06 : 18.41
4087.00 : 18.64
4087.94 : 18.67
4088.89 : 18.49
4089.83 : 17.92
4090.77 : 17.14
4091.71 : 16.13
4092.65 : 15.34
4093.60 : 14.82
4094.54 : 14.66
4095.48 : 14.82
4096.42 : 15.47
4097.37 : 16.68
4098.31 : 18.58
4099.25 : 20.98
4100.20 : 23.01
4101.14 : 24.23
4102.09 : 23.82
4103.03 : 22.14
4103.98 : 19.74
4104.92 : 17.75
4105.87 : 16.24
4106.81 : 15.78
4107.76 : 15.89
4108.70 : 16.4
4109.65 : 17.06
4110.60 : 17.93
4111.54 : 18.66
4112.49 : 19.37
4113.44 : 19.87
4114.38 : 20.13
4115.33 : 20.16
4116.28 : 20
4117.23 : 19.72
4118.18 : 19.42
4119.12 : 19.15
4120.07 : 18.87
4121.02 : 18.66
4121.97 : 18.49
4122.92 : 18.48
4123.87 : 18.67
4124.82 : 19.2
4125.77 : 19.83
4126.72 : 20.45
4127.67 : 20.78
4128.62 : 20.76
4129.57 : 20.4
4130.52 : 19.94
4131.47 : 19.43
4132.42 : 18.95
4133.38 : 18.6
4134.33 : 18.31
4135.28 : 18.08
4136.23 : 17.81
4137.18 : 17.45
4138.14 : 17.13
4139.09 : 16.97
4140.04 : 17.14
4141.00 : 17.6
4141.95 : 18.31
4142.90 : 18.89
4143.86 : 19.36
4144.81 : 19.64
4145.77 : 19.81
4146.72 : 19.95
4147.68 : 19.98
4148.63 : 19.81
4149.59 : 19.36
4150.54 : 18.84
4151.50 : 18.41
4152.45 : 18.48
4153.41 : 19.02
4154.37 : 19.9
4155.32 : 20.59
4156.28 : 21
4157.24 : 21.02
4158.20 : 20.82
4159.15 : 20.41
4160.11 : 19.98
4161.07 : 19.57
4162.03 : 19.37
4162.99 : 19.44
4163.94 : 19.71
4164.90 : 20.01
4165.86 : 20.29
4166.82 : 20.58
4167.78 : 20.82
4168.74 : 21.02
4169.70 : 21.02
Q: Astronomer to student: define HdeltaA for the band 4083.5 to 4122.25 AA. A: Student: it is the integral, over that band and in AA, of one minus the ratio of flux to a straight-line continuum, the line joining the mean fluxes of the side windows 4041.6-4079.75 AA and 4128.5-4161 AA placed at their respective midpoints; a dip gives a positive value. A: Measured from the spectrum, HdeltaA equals 2.85 AA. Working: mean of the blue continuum 20.6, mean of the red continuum 19.2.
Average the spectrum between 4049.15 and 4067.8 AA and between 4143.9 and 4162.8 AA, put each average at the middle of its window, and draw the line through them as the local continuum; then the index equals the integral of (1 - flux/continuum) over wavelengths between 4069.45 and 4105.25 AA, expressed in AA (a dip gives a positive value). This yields 2.5 AA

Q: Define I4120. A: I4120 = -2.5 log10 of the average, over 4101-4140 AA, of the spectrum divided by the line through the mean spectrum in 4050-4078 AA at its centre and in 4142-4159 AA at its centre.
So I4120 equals 0.06 mag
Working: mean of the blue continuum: 21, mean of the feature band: 19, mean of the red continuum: 19.7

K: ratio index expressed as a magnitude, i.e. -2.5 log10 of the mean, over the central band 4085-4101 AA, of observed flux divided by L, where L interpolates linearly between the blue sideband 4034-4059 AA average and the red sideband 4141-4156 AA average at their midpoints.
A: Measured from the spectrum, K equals 0.13 mag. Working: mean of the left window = 20.4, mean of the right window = 19.3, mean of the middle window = 17.7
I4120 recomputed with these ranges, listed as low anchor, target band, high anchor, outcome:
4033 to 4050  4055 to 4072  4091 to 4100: -0.125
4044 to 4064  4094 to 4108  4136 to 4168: 0.067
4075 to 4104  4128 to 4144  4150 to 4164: 0.053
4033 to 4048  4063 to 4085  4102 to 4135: -0.045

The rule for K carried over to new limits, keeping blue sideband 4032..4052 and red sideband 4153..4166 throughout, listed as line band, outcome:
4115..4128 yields 0.04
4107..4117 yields 0.09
